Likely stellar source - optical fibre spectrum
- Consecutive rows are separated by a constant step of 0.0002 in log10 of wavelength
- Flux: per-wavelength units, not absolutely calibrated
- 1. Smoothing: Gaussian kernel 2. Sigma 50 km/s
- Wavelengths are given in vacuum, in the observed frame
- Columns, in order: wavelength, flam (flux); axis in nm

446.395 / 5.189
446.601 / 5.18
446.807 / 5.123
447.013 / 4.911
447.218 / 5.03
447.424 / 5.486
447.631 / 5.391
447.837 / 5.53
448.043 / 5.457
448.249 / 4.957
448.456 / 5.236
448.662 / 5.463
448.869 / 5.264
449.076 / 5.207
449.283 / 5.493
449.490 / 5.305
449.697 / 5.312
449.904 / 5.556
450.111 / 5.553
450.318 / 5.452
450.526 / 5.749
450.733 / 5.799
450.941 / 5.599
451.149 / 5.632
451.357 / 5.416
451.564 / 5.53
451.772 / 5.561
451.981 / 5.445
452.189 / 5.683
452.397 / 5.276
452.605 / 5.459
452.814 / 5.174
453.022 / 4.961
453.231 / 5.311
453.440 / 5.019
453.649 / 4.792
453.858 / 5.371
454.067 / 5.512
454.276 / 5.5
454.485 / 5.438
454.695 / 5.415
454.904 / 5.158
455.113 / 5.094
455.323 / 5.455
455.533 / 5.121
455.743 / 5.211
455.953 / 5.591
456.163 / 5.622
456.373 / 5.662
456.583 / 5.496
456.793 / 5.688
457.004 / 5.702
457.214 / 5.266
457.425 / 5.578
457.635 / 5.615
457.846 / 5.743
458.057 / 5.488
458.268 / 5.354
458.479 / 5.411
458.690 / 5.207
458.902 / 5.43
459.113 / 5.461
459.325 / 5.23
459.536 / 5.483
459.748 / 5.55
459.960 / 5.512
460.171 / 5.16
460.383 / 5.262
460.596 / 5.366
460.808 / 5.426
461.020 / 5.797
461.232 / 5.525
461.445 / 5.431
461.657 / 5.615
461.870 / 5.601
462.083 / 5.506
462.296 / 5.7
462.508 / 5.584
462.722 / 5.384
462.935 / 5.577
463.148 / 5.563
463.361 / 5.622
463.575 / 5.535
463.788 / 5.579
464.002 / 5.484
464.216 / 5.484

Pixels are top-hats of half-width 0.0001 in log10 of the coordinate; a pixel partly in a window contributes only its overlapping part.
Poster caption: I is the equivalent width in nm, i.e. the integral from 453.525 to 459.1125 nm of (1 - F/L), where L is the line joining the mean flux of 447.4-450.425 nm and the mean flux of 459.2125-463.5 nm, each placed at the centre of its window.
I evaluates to 0.03 nm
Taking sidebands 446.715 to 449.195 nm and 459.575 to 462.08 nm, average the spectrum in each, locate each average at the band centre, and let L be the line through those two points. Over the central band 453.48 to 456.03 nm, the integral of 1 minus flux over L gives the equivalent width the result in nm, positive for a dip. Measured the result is 0.04 nm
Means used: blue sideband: 5.26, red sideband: 5.48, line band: 5.29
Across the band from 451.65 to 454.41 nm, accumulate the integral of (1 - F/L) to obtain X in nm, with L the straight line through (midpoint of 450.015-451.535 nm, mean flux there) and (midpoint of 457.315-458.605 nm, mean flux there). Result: 0.13 nm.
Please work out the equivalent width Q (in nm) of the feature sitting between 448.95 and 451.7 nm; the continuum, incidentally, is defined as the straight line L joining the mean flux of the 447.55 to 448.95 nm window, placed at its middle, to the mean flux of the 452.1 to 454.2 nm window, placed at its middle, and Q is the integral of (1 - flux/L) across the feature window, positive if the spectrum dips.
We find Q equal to -0.11 nm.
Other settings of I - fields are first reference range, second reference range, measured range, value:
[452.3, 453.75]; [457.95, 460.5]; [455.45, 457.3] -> -0.078 nm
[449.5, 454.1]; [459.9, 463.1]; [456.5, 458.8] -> -0.017 nm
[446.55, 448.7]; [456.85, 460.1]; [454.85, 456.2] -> 0.024 nm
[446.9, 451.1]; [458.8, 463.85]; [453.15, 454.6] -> 0.041 nm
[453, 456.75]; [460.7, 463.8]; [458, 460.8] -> 0.049 nm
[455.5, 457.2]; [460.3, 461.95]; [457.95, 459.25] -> 0.029 nm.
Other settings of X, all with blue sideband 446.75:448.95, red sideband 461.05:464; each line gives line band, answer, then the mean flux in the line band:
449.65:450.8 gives -0.057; 5.58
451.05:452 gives -0.033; 5.52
